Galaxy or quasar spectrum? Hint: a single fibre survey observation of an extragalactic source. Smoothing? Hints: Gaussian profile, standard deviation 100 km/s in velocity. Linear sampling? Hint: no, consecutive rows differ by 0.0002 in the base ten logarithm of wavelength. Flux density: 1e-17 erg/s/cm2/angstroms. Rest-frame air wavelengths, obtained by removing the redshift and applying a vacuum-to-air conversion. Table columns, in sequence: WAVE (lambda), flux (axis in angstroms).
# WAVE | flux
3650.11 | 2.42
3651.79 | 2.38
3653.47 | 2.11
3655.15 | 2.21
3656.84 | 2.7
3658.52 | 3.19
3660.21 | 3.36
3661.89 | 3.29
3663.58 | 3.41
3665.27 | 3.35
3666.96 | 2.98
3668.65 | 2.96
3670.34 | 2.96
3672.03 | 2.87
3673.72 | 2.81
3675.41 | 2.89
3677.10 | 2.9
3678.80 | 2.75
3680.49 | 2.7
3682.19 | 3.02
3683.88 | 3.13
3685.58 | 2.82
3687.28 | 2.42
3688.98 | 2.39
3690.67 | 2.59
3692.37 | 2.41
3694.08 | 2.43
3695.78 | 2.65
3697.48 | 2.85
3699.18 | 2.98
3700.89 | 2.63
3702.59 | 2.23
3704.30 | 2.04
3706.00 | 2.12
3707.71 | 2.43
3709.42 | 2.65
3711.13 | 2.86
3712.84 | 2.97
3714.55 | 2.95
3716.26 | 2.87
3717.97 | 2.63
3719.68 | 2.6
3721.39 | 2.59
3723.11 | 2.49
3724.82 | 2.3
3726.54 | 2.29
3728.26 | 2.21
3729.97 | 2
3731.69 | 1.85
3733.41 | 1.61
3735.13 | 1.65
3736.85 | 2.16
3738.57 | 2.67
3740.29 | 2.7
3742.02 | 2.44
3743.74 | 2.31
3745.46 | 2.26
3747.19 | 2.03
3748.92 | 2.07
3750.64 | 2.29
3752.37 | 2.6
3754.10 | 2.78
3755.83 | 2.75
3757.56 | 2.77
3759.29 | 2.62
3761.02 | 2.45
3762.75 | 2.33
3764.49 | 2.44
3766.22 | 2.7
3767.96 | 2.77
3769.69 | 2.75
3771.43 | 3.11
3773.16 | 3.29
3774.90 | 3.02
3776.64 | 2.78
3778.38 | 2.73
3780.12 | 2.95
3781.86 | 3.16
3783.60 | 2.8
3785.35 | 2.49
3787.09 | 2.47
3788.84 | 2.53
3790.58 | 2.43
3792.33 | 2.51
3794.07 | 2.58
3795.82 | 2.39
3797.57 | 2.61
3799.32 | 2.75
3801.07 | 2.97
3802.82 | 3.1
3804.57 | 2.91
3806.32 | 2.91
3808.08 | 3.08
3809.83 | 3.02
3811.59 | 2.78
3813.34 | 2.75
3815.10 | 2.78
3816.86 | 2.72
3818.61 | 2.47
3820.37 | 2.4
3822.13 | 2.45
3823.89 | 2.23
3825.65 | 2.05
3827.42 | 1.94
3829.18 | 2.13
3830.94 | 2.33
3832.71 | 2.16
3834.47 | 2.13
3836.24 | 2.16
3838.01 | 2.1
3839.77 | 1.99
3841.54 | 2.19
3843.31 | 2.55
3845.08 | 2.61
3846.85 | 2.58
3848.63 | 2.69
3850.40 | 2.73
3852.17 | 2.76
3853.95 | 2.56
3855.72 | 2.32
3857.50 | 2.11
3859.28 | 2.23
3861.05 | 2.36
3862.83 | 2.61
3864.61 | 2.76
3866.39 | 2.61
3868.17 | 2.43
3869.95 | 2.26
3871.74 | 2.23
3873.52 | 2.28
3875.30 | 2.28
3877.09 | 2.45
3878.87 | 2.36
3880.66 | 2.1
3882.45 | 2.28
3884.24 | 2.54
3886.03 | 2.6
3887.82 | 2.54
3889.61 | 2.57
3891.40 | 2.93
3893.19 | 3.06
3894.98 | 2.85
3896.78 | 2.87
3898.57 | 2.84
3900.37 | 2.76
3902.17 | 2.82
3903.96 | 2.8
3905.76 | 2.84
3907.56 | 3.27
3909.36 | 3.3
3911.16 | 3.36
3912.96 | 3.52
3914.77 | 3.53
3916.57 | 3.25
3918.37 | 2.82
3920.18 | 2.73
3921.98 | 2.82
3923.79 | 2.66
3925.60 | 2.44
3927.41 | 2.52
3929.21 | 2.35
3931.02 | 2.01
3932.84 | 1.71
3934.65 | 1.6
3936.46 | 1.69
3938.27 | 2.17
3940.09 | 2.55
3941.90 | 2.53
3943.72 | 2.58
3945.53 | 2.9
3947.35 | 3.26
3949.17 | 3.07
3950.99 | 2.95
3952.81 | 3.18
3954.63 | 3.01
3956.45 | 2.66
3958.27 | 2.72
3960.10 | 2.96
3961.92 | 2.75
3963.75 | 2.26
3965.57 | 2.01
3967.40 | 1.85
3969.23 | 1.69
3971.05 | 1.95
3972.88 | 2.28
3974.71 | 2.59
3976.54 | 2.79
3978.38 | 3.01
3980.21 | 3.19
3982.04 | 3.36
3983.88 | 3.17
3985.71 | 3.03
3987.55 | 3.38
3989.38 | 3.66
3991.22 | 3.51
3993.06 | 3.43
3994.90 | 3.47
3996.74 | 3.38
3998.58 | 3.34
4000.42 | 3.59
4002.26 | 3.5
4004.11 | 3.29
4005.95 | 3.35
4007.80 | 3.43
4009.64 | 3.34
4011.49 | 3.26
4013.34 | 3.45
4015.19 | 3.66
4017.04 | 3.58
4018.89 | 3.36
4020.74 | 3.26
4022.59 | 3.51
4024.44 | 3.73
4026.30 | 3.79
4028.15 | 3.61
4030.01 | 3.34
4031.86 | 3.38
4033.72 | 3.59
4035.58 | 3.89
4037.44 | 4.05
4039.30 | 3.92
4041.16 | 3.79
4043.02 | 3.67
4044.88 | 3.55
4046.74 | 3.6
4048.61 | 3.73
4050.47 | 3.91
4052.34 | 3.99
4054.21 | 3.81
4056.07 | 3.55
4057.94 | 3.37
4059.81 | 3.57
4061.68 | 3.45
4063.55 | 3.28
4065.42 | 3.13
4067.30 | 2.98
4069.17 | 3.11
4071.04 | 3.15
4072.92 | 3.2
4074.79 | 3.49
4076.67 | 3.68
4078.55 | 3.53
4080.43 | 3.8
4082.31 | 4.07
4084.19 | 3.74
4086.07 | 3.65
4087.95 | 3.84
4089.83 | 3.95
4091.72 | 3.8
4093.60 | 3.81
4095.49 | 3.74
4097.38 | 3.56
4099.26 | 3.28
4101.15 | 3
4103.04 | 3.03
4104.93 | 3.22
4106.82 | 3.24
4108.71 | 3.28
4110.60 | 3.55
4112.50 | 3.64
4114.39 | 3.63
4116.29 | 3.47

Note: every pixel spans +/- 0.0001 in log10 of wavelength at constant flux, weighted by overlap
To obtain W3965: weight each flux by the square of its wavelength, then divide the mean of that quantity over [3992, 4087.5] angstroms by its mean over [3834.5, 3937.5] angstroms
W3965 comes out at 1.49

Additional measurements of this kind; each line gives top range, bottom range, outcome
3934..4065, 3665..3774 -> 1.43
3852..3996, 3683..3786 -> 1.16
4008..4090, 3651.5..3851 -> 1.61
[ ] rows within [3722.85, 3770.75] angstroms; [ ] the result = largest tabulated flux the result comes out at 2.78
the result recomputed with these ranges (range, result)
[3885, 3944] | 3.53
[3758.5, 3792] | 3.29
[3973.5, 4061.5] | 4.05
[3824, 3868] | 2.76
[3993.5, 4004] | 3.59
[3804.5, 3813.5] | 3.08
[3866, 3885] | 2.61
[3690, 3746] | 2.98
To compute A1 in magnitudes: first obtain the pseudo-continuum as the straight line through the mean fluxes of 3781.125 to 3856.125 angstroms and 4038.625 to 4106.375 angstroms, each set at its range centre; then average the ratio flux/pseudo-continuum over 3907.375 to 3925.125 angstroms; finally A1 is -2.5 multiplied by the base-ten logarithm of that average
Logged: -0.06 mag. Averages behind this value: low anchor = 2.54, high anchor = 3.55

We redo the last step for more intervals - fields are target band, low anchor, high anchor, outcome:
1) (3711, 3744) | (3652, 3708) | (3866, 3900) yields 0.126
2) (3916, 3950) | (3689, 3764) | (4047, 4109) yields 0.224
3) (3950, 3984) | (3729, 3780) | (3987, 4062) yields 0.254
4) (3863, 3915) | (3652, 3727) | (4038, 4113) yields 0.161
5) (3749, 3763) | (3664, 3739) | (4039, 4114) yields 0.069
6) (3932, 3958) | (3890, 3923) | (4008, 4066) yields 0.234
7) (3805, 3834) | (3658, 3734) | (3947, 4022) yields 0.131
